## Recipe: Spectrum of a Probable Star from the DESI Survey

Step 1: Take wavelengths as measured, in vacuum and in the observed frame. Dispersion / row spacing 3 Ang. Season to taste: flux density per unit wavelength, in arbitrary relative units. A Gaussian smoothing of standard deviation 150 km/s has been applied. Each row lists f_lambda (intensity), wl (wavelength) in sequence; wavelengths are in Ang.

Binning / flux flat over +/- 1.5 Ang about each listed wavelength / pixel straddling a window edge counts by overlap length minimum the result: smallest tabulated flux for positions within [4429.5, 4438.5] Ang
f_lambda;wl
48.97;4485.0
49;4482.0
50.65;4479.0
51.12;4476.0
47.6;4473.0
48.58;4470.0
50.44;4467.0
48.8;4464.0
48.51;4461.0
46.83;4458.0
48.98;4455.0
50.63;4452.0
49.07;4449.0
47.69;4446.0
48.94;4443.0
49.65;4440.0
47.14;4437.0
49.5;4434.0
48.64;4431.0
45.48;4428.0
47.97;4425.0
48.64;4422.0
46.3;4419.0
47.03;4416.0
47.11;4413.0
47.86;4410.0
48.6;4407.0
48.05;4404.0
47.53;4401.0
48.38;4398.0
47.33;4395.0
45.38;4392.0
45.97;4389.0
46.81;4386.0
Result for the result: 47.14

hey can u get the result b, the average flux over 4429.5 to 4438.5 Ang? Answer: 48.4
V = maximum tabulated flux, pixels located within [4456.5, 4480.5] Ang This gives 51.12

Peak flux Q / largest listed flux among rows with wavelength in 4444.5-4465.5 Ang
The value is 50.63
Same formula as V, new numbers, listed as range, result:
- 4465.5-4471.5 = 50.44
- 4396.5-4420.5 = 48.6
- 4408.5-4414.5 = 47.86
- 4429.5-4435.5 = 49.5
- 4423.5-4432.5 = 48.64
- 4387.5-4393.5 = 45.97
